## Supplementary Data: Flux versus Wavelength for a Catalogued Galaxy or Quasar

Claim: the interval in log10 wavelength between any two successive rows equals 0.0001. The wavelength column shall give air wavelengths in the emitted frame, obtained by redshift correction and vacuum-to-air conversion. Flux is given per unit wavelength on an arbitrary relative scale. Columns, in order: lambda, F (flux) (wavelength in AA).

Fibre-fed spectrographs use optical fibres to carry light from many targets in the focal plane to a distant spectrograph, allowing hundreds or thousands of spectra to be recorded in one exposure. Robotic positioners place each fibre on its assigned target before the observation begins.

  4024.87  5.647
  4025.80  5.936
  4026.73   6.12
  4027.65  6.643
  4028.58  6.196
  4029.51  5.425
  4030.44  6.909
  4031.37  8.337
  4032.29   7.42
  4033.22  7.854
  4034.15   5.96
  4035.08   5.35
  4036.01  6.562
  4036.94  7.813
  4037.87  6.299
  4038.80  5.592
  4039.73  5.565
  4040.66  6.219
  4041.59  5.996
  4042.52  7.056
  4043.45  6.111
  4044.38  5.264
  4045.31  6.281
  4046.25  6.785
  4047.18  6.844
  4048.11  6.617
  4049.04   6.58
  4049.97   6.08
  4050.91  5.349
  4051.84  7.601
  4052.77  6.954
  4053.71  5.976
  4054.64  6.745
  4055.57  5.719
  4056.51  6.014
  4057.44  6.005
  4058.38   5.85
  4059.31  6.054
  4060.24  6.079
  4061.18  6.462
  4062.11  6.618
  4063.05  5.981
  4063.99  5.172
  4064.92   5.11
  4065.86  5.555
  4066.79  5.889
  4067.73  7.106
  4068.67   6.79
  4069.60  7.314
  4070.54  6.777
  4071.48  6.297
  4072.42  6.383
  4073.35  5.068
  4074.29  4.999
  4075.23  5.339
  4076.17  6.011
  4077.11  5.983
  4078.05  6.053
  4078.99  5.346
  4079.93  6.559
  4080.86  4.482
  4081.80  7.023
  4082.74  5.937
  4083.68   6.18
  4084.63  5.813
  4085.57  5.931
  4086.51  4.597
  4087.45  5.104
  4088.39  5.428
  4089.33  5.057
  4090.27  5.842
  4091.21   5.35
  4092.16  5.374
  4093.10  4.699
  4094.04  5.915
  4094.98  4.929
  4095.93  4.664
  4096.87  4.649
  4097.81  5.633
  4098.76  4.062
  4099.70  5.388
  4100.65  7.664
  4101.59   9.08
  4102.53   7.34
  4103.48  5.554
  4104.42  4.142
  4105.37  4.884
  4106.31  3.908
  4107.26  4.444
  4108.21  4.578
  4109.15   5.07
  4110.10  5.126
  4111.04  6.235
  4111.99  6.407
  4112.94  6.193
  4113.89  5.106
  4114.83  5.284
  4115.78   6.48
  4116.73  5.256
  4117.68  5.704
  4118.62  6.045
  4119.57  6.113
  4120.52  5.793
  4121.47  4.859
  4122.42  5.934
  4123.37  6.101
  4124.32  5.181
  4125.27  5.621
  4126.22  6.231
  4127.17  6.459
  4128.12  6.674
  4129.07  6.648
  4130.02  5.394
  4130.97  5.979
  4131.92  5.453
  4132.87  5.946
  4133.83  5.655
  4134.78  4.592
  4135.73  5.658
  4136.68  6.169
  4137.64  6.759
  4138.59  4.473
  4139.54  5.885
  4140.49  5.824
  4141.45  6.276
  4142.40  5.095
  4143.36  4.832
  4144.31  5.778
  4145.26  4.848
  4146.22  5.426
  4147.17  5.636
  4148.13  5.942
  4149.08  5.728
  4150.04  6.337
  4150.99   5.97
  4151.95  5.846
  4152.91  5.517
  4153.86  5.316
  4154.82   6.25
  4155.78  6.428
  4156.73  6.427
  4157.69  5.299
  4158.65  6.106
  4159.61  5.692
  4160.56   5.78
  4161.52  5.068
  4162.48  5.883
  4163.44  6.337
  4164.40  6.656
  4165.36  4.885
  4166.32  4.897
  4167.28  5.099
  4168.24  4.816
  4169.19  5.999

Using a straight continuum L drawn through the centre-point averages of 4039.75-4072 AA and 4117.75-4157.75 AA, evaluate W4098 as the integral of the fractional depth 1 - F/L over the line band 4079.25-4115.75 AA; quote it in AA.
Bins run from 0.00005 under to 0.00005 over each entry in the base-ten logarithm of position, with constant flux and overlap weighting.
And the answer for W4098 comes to 3.0 AA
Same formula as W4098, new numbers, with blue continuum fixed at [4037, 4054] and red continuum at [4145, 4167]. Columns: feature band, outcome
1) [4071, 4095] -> 2.02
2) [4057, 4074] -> 0.26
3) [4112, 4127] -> 0.45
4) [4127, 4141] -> 0.10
